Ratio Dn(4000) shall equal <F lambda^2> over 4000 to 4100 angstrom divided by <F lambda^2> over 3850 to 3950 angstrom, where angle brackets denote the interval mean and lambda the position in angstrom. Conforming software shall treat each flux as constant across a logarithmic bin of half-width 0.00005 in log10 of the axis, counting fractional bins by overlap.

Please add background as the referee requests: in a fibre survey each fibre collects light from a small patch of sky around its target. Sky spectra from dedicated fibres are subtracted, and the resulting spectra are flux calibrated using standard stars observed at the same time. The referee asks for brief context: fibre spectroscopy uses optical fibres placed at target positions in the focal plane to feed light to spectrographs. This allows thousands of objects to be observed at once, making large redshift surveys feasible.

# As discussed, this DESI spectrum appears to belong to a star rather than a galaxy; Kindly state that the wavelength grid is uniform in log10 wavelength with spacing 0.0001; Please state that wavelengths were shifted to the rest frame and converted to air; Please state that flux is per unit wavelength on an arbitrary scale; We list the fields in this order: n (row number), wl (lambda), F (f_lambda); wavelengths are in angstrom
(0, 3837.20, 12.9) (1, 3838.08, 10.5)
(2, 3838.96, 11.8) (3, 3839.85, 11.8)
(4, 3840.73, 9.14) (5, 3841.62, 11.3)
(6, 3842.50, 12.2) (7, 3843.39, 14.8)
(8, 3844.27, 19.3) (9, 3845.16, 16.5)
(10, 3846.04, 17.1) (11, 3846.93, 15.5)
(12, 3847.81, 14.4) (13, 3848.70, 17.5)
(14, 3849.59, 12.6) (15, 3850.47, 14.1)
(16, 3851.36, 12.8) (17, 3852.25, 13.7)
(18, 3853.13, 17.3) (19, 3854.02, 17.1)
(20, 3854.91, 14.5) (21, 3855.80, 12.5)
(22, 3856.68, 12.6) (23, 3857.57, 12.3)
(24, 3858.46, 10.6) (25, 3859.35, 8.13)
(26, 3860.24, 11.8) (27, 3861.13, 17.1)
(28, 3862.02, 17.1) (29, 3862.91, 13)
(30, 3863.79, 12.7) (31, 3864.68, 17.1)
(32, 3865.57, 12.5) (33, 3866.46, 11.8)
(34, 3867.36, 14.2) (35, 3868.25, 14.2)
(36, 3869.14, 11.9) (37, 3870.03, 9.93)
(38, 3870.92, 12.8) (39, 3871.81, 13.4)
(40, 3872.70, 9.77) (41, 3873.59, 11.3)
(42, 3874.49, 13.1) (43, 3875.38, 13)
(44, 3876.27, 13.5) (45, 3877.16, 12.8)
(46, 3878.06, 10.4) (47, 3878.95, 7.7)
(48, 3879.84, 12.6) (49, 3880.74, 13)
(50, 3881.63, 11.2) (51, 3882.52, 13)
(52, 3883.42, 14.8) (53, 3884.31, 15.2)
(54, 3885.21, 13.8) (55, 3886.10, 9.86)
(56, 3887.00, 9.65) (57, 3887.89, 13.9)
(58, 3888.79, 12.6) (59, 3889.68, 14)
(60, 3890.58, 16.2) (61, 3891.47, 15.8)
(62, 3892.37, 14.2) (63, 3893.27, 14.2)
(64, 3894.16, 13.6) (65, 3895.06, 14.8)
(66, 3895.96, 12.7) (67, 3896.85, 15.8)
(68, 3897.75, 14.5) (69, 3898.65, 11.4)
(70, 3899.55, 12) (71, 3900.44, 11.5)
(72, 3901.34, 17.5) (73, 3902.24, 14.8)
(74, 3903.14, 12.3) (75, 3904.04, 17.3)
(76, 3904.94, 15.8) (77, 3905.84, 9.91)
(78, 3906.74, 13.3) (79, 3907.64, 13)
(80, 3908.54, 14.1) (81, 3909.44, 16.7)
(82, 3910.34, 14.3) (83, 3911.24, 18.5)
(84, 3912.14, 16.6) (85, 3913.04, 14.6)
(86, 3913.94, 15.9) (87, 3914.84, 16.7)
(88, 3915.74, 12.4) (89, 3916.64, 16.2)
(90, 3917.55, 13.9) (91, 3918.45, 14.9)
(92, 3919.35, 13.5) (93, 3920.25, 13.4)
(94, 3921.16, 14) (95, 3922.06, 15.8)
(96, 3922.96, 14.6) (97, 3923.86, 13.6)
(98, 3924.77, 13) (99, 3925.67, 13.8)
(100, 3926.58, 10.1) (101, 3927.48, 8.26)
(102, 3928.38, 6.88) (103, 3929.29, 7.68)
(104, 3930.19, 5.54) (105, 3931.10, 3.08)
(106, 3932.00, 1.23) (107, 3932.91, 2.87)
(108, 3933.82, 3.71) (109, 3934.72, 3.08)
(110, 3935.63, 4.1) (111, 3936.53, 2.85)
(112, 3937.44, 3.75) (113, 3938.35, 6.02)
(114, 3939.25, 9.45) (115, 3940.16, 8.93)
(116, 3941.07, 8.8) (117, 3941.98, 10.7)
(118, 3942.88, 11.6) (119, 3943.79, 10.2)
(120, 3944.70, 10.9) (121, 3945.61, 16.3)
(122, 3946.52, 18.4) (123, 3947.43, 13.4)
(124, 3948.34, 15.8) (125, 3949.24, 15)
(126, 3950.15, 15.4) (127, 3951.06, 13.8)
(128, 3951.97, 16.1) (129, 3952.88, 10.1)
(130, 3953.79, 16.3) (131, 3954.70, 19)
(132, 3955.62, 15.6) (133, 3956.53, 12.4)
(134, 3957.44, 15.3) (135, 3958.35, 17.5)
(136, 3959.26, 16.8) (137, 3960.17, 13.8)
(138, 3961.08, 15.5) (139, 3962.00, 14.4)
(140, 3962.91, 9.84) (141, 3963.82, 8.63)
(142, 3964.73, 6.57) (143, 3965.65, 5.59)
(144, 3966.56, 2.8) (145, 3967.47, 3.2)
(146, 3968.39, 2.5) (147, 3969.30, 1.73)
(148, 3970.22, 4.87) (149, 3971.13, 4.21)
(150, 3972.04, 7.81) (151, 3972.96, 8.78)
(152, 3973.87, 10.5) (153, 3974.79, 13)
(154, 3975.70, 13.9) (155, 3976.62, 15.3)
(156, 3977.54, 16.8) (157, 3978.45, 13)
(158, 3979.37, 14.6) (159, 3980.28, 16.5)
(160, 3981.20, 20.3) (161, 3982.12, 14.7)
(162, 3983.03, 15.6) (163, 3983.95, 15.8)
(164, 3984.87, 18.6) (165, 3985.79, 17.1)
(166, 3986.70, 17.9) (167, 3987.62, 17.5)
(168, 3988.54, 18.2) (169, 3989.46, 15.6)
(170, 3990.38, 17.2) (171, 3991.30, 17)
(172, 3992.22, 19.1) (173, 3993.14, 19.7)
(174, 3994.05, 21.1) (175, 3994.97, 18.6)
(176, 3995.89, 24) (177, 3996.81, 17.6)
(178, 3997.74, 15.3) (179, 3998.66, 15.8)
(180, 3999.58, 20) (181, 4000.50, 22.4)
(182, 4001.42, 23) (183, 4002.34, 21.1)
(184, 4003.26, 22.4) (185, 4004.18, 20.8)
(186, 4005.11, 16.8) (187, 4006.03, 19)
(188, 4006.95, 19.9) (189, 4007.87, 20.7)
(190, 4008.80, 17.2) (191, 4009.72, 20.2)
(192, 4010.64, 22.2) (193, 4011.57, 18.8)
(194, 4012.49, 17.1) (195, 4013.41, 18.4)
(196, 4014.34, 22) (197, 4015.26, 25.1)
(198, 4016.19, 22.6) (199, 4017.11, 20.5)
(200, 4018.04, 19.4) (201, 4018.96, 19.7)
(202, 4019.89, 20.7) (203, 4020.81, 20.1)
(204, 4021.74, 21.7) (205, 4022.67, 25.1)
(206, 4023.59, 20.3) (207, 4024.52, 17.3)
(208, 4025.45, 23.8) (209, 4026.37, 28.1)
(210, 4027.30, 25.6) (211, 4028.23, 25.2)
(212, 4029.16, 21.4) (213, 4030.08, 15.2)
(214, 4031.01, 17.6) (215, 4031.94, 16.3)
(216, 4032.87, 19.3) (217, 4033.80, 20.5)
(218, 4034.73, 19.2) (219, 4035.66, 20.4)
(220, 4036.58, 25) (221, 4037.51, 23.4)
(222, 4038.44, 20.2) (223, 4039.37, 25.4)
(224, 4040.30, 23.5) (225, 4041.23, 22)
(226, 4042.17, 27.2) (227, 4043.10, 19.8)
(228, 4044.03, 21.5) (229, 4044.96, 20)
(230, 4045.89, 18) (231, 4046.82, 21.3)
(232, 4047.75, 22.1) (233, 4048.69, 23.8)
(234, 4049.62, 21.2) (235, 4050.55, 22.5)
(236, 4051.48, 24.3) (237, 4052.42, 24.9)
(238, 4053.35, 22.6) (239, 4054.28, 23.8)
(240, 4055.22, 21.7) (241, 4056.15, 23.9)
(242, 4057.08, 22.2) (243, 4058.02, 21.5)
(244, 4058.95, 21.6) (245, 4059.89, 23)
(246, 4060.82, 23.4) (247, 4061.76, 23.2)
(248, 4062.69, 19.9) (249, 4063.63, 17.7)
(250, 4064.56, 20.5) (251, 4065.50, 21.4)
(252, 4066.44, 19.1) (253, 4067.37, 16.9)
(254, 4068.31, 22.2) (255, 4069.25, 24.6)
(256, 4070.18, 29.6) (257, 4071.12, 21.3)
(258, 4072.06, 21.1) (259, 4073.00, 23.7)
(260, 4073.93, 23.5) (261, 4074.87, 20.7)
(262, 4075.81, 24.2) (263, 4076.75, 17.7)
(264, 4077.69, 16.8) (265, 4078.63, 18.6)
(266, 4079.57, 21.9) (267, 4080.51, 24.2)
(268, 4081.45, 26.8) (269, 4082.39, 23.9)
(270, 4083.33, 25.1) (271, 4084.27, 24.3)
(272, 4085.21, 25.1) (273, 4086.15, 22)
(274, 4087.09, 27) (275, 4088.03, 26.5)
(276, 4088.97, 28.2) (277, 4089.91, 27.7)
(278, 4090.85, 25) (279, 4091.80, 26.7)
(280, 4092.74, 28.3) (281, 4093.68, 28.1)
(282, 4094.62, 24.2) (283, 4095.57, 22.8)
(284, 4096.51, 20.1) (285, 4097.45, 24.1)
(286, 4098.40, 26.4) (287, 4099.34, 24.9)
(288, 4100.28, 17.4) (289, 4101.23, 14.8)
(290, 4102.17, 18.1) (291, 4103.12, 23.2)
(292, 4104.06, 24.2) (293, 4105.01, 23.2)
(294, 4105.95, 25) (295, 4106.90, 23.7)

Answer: 1.93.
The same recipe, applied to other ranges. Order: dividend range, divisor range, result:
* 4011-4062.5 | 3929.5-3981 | 2.18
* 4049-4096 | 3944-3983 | 1.98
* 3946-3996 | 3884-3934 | 1.11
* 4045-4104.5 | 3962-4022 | 1.47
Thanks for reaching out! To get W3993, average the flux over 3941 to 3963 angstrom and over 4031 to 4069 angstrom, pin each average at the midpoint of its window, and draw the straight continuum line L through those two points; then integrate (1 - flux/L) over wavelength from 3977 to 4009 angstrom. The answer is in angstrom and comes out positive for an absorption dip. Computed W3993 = -1.7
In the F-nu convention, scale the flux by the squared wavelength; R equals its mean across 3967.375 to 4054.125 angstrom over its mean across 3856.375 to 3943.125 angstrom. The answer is 1.65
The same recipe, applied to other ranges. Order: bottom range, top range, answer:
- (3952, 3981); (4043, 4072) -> 2.03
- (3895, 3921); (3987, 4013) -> 1.40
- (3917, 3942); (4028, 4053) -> 2.58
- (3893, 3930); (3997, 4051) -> 1.62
